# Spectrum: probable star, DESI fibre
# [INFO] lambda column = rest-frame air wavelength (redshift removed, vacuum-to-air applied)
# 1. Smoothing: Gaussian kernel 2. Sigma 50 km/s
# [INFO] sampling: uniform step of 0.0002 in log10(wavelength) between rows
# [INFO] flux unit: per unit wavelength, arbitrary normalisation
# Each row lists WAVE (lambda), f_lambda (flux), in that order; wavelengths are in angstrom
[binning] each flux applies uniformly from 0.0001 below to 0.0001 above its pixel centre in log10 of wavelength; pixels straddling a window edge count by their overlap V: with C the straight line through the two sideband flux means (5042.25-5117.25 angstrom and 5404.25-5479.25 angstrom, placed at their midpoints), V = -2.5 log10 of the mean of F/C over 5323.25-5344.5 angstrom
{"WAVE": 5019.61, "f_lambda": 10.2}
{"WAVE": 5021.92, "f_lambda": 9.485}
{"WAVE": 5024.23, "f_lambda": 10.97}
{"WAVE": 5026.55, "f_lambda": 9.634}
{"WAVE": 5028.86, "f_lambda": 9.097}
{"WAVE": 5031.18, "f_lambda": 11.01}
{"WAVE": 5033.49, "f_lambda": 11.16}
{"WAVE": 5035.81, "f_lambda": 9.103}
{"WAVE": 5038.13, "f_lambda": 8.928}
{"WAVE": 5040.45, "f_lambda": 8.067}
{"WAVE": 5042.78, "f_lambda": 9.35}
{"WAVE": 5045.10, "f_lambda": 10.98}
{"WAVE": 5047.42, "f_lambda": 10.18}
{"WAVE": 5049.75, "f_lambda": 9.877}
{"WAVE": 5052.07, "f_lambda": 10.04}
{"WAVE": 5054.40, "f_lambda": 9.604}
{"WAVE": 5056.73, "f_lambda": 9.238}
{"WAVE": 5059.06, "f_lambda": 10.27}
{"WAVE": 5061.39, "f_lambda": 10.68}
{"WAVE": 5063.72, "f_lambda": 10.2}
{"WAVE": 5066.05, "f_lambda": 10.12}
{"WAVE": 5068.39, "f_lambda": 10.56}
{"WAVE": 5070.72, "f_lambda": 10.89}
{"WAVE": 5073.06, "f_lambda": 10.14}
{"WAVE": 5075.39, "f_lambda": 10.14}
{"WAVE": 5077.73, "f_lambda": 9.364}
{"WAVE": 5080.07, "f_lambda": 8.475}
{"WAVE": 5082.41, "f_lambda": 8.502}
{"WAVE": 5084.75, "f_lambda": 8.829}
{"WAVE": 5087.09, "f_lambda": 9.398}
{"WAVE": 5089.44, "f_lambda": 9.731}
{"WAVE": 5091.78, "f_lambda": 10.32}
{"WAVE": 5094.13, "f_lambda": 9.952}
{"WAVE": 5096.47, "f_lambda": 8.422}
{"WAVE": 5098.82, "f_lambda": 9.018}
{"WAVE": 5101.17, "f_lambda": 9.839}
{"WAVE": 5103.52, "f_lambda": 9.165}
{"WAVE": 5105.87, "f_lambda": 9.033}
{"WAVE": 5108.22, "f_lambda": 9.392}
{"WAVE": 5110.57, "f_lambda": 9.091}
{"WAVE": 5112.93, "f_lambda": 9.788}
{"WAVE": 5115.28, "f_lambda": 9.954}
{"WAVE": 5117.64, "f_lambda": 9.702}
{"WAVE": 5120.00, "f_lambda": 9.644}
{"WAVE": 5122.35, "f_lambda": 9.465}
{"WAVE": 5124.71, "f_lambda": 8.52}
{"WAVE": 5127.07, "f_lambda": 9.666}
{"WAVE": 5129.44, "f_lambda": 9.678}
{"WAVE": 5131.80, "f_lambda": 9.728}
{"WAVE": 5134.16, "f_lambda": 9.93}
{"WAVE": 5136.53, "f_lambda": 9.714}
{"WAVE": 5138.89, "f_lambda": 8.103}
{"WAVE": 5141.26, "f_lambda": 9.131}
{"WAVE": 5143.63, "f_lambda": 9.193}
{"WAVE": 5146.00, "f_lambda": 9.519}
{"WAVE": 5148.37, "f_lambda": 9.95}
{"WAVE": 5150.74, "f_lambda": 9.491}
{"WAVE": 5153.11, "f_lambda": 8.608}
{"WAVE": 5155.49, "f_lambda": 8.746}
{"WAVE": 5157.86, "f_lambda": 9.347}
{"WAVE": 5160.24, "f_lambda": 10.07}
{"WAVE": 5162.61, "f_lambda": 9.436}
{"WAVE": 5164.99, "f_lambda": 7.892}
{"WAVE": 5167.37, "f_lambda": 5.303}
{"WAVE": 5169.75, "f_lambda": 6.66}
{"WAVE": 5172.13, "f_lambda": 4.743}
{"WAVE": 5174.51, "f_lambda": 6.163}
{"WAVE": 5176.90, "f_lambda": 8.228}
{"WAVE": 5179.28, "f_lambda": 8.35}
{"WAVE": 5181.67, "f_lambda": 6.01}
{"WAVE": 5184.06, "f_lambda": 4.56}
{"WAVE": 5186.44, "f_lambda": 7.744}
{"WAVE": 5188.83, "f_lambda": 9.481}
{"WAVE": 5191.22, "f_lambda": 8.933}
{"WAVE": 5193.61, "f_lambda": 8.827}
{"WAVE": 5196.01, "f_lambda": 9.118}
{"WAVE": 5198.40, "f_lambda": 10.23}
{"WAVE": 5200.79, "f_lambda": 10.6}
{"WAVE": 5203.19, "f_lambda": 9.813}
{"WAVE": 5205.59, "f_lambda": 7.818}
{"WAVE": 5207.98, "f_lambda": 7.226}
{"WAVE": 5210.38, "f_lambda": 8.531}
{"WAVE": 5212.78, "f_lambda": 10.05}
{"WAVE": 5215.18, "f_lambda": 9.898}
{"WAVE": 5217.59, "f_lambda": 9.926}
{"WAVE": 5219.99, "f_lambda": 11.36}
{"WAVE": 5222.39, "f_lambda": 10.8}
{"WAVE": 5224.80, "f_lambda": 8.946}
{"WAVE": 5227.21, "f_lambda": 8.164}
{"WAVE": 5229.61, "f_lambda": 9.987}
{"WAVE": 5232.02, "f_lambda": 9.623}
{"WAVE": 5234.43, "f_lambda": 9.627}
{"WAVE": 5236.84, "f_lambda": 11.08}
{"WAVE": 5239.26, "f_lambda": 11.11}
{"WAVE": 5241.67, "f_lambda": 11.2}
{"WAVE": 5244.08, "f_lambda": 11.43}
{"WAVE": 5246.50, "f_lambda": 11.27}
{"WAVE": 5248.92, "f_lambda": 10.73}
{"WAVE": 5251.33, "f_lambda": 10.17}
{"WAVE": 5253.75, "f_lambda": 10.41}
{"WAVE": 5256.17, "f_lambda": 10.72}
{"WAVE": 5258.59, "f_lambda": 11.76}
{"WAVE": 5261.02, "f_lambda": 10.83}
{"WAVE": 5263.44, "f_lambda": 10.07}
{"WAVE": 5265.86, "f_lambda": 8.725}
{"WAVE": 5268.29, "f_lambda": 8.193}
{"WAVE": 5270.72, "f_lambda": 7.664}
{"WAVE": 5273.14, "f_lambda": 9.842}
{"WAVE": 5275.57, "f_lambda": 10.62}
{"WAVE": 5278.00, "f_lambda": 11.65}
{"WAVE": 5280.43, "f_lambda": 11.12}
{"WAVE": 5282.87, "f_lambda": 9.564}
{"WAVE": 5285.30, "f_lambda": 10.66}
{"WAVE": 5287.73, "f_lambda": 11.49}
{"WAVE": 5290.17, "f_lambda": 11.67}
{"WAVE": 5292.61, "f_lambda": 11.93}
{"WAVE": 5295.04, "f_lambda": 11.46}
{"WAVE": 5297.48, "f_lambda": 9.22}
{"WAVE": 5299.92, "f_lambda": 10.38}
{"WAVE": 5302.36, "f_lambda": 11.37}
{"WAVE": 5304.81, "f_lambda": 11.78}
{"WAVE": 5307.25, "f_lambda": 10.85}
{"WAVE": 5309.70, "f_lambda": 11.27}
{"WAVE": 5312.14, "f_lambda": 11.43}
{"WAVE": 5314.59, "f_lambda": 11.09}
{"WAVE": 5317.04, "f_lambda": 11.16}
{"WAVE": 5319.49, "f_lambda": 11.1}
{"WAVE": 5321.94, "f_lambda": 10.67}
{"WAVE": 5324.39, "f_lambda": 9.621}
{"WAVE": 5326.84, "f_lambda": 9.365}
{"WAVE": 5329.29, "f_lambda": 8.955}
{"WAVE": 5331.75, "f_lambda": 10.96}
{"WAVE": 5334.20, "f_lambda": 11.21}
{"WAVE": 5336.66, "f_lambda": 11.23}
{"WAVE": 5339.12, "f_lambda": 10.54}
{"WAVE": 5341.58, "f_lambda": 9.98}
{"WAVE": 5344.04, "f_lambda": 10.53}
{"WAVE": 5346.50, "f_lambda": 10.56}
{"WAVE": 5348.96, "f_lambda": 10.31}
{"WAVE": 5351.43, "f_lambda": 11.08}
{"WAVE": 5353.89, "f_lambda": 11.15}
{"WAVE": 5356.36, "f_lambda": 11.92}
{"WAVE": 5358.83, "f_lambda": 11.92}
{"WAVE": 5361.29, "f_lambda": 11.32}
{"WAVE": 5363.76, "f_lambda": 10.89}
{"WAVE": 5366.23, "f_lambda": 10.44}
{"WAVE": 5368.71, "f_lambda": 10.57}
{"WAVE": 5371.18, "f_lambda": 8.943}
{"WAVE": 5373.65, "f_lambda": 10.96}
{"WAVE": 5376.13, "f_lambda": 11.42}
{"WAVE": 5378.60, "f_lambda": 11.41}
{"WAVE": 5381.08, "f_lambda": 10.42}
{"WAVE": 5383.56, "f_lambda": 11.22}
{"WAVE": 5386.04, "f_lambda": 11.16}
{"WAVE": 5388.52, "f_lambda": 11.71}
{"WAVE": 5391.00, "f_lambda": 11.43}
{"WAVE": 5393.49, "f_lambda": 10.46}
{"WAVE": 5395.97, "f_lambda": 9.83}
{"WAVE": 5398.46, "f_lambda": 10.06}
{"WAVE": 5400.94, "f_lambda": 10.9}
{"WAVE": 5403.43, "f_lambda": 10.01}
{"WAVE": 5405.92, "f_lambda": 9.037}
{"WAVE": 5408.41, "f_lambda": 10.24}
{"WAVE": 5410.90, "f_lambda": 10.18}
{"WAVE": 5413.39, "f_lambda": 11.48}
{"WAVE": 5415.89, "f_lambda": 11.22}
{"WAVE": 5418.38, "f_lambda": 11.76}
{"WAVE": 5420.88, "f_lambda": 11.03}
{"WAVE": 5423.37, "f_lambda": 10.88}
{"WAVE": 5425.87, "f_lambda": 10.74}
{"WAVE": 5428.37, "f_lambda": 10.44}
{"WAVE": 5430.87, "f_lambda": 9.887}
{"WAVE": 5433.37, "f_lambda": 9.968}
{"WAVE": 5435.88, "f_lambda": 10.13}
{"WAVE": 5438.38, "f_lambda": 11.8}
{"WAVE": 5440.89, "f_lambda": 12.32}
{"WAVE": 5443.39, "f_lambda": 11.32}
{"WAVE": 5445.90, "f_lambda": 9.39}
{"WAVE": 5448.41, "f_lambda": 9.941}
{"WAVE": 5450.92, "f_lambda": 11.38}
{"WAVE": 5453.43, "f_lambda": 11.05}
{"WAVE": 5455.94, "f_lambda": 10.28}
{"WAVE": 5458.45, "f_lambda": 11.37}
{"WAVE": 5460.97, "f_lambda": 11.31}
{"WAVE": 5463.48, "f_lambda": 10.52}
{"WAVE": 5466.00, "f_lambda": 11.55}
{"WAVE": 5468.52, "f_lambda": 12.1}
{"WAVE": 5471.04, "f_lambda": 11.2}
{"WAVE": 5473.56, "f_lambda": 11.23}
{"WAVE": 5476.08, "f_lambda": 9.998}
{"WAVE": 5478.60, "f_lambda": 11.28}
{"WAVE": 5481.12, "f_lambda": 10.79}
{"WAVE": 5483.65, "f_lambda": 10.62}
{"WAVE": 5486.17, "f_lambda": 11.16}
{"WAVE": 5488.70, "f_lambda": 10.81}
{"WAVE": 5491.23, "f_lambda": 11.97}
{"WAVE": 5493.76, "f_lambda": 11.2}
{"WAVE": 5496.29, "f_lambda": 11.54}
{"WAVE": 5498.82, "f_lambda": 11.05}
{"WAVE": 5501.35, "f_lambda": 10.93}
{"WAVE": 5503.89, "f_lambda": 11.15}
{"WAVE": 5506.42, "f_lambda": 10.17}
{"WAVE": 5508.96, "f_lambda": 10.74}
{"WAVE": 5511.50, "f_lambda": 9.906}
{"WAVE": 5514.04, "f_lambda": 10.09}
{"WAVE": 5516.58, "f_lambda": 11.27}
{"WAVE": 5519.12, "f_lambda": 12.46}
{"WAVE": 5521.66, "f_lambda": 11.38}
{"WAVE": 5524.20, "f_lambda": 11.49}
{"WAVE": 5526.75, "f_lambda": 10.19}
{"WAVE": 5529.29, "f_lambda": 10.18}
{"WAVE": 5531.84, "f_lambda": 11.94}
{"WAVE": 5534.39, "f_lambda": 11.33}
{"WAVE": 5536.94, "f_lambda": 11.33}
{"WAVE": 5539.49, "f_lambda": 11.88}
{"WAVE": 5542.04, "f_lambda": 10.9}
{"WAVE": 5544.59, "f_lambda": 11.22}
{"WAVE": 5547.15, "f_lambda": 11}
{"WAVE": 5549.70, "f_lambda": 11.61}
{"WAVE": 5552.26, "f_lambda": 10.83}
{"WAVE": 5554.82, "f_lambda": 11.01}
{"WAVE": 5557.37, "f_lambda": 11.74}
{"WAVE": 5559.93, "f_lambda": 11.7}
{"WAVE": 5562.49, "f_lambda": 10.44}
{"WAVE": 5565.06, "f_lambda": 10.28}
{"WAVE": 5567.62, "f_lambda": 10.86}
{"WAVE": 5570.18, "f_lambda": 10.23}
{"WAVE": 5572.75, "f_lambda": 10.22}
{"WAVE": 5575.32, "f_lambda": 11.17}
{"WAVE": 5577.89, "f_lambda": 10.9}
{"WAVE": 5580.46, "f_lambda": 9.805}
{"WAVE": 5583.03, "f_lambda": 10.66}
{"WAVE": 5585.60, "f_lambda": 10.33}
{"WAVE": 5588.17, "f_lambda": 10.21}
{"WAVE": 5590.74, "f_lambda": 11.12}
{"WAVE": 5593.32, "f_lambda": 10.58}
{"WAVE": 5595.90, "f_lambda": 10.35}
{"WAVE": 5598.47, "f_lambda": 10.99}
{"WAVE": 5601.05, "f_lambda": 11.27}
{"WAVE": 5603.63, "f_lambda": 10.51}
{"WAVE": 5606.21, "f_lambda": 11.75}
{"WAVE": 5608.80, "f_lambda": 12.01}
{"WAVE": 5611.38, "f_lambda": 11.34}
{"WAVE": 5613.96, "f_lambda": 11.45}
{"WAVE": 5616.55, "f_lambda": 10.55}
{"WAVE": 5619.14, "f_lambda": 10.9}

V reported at 0.02 mag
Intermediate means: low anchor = 9.71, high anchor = 10.8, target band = 10.3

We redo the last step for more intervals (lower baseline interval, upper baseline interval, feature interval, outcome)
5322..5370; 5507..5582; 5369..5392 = -0.02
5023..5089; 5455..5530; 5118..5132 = 0.06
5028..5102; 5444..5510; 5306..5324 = -0.05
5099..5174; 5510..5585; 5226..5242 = -0.07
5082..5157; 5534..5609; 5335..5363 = -0.08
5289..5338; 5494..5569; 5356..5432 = 0.02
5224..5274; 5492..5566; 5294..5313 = -0.07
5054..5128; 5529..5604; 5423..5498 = -0.03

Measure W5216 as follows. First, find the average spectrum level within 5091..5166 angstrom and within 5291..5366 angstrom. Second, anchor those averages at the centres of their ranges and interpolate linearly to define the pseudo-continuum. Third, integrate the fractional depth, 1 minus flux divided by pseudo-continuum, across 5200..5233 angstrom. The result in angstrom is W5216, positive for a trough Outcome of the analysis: 1.8 angstrom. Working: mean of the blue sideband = 9.36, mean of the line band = 9.47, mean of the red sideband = 10.8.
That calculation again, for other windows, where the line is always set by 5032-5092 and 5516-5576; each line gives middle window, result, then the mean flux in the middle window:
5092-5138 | 2.1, 9.47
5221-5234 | 0.9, 9.54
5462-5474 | -0.5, 11.3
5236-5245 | -0.8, 11.2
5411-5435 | 0.0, 10.8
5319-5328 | 0.3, 10.1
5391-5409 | 0.9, 10.2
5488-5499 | -0.4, 11.4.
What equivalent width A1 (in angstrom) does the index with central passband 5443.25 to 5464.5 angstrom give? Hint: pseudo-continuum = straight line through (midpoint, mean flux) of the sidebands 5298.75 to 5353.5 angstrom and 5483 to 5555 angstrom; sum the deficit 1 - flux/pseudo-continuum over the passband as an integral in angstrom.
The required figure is 0.5 angstrom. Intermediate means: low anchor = 10.7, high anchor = 11.1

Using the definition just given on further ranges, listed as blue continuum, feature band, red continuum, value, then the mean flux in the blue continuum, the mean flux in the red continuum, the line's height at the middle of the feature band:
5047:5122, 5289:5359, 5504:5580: -3.29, 9.67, 11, 10.3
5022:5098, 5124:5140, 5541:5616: 0.92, 9.78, 10.9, 9.94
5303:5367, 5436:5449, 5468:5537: 0.03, 10.8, 11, 11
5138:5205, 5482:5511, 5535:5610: -1.54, 8.36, 10.9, 10.4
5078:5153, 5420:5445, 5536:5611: -0.91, 9.36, 10.9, 10.4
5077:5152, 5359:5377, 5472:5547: -0.46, 9.37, 11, 10.4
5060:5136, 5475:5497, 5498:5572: -0.38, 9.61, 11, 10.8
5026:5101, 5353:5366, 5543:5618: -1.21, 9.73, 10.9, 10.4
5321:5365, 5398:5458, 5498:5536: 0.85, 10.7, 11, 10.8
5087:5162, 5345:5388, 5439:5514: -1.85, 9.42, 11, 10.5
